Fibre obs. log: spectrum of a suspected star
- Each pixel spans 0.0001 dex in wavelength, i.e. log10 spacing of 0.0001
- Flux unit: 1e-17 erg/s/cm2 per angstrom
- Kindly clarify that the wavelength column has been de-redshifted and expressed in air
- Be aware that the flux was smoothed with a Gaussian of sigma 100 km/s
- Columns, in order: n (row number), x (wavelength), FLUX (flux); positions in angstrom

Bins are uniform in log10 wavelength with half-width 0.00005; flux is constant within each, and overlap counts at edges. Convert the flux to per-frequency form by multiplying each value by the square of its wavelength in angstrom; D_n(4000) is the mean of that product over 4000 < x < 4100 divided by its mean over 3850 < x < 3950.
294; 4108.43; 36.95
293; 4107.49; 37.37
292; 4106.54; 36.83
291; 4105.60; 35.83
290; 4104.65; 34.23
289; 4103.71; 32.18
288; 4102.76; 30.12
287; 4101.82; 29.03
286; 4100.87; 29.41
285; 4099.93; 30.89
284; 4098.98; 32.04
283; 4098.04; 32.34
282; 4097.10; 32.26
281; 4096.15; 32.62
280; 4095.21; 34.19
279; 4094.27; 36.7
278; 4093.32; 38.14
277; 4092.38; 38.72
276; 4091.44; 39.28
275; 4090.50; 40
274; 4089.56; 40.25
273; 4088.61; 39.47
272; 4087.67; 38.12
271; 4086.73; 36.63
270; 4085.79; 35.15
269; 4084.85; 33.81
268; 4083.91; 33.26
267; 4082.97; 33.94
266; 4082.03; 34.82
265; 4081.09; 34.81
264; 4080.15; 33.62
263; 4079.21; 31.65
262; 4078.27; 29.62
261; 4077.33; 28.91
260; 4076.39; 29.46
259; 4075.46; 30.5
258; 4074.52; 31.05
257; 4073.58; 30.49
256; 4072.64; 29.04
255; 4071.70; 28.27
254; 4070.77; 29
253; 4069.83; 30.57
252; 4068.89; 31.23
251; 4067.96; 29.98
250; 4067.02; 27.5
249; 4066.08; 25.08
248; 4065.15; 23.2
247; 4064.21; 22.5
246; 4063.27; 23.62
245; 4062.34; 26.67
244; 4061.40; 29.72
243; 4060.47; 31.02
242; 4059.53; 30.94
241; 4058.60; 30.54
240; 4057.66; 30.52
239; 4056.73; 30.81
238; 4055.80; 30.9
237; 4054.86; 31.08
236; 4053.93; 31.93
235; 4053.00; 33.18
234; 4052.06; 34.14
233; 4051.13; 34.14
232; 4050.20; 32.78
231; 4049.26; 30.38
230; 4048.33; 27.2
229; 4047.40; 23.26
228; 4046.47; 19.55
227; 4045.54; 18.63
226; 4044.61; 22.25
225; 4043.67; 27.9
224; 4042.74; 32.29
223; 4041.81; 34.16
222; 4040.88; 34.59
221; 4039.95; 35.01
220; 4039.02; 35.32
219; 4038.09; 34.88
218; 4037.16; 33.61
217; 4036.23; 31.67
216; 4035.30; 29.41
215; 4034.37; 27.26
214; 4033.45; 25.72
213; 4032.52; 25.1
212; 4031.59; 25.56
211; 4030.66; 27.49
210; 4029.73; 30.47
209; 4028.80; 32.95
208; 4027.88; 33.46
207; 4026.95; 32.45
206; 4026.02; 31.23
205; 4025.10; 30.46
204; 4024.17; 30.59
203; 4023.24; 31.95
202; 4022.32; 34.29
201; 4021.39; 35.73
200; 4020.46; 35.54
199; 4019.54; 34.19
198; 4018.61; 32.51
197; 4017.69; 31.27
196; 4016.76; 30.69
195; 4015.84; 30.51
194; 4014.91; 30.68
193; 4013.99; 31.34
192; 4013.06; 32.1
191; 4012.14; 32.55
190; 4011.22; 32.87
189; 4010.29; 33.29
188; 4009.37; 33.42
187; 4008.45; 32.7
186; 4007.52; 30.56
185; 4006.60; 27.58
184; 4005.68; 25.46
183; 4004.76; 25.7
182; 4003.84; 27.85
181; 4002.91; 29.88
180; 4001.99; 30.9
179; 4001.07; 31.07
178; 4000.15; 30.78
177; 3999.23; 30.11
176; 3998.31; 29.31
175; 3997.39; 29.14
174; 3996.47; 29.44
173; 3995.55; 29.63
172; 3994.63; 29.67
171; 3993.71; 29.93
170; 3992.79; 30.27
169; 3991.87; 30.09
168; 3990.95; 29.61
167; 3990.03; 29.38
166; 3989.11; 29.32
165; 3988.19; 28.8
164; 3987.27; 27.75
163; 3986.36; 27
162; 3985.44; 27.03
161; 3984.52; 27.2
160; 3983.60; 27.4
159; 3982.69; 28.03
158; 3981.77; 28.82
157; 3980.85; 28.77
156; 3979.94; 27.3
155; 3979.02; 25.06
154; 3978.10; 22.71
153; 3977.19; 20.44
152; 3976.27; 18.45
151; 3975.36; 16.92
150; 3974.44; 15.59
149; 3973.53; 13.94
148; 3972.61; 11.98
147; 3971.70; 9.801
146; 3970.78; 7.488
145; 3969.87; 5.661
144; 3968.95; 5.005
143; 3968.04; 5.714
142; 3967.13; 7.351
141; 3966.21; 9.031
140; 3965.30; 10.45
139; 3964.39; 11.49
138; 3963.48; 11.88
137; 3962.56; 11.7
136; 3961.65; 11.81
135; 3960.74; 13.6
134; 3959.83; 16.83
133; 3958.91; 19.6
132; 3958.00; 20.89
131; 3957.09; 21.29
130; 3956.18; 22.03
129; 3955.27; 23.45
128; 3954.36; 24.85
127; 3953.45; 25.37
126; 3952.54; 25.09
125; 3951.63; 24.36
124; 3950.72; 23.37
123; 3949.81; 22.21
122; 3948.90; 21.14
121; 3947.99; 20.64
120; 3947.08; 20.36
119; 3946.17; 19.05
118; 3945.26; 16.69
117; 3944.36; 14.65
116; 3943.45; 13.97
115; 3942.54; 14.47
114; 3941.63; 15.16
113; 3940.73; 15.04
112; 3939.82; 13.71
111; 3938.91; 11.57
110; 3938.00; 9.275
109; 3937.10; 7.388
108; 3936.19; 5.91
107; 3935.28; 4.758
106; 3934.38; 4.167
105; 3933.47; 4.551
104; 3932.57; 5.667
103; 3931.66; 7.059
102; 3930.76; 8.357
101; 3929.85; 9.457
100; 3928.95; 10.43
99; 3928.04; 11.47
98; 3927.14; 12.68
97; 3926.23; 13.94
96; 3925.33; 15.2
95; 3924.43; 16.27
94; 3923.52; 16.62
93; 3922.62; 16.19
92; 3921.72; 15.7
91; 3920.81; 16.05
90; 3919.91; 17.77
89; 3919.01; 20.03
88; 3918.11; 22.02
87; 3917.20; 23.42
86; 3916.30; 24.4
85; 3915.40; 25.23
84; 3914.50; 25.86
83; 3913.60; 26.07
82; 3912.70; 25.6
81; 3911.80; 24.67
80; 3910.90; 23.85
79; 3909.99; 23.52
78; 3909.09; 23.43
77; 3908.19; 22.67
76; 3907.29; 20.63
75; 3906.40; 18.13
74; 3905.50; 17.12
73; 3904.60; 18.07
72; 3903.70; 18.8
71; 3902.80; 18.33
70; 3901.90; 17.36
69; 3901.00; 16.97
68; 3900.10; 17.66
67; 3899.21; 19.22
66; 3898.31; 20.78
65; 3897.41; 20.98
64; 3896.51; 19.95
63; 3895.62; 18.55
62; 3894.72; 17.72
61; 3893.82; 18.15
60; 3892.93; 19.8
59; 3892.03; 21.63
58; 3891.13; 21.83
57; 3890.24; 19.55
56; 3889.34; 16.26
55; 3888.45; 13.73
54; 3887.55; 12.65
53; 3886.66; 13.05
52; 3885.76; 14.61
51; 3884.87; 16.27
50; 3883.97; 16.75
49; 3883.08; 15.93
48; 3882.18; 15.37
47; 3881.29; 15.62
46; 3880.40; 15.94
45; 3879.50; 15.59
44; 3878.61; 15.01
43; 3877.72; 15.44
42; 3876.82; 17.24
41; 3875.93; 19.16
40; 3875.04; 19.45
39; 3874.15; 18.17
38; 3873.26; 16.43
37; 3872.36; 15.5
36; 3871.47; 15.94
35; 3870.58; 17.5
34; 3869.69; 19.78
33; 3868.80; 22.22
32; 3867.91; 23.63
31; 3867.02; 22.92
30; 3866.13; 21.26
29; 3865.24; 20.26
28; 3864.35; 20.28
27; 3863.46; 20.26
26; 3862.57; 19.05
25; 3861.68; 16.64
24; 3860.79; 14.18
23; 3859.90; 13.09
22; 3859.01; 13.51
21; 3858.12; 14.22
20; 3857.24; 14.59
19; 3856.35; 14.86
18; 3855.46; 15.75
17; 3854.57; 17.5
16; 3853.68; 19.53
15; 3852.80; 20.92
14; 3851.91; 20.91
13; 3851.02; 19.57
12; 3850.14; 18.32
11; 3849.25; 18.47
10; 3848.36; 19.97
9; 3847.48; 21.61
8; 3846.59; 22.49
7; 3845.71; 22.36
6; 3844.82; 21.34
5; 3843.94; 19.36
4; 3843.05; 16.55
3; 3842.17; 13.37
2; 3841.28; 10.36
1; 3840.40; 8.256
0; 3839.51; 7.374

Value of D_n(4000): 2.0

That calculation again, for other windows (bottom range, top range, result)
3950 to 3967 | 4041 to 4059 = 1.71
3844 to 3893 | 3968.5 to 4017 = 1.56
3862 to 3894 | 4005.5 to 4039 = 1.89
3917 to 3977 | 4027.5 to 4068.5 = 2.12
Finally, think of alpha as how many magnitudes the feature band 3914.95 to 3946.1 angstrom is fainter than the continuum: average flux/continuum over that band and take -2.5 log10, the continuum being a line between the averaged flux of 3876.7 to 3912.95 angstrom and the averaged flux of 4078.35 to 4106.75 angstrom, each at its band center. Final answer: 0.480 mag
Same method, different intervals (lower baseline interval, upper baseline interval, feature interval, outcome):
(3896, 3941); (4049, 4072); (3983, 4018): -0.233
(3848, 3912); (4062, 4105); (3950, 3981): 0.394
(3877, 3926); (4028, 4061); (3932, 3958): 0.358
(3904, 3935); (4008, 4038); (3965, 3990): 0.307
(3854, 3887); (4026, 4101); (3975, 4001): -0.075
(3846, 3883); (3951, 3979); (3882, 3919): -0.152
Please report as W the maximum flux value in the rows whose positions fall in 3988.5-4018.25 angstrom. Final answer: 33.42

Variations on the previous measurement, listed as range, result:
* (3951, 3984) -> 28.82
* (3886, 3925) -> 26.07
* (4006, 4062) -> 35.73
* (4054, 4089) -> 39.47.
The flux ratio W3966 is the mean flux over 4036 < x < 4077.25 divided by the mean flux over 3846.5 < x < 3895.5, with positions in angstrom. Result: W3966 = 1.67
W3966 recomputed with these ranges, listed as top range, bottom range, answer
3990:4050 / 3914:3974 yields 2.03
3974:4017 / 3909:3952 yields 1.75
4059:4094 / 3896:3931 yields 1.69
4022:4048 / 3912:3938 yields 2.02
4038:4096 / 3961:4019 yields 1.29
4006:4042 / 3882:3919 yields 1.60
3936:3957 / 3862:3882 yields 0.98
